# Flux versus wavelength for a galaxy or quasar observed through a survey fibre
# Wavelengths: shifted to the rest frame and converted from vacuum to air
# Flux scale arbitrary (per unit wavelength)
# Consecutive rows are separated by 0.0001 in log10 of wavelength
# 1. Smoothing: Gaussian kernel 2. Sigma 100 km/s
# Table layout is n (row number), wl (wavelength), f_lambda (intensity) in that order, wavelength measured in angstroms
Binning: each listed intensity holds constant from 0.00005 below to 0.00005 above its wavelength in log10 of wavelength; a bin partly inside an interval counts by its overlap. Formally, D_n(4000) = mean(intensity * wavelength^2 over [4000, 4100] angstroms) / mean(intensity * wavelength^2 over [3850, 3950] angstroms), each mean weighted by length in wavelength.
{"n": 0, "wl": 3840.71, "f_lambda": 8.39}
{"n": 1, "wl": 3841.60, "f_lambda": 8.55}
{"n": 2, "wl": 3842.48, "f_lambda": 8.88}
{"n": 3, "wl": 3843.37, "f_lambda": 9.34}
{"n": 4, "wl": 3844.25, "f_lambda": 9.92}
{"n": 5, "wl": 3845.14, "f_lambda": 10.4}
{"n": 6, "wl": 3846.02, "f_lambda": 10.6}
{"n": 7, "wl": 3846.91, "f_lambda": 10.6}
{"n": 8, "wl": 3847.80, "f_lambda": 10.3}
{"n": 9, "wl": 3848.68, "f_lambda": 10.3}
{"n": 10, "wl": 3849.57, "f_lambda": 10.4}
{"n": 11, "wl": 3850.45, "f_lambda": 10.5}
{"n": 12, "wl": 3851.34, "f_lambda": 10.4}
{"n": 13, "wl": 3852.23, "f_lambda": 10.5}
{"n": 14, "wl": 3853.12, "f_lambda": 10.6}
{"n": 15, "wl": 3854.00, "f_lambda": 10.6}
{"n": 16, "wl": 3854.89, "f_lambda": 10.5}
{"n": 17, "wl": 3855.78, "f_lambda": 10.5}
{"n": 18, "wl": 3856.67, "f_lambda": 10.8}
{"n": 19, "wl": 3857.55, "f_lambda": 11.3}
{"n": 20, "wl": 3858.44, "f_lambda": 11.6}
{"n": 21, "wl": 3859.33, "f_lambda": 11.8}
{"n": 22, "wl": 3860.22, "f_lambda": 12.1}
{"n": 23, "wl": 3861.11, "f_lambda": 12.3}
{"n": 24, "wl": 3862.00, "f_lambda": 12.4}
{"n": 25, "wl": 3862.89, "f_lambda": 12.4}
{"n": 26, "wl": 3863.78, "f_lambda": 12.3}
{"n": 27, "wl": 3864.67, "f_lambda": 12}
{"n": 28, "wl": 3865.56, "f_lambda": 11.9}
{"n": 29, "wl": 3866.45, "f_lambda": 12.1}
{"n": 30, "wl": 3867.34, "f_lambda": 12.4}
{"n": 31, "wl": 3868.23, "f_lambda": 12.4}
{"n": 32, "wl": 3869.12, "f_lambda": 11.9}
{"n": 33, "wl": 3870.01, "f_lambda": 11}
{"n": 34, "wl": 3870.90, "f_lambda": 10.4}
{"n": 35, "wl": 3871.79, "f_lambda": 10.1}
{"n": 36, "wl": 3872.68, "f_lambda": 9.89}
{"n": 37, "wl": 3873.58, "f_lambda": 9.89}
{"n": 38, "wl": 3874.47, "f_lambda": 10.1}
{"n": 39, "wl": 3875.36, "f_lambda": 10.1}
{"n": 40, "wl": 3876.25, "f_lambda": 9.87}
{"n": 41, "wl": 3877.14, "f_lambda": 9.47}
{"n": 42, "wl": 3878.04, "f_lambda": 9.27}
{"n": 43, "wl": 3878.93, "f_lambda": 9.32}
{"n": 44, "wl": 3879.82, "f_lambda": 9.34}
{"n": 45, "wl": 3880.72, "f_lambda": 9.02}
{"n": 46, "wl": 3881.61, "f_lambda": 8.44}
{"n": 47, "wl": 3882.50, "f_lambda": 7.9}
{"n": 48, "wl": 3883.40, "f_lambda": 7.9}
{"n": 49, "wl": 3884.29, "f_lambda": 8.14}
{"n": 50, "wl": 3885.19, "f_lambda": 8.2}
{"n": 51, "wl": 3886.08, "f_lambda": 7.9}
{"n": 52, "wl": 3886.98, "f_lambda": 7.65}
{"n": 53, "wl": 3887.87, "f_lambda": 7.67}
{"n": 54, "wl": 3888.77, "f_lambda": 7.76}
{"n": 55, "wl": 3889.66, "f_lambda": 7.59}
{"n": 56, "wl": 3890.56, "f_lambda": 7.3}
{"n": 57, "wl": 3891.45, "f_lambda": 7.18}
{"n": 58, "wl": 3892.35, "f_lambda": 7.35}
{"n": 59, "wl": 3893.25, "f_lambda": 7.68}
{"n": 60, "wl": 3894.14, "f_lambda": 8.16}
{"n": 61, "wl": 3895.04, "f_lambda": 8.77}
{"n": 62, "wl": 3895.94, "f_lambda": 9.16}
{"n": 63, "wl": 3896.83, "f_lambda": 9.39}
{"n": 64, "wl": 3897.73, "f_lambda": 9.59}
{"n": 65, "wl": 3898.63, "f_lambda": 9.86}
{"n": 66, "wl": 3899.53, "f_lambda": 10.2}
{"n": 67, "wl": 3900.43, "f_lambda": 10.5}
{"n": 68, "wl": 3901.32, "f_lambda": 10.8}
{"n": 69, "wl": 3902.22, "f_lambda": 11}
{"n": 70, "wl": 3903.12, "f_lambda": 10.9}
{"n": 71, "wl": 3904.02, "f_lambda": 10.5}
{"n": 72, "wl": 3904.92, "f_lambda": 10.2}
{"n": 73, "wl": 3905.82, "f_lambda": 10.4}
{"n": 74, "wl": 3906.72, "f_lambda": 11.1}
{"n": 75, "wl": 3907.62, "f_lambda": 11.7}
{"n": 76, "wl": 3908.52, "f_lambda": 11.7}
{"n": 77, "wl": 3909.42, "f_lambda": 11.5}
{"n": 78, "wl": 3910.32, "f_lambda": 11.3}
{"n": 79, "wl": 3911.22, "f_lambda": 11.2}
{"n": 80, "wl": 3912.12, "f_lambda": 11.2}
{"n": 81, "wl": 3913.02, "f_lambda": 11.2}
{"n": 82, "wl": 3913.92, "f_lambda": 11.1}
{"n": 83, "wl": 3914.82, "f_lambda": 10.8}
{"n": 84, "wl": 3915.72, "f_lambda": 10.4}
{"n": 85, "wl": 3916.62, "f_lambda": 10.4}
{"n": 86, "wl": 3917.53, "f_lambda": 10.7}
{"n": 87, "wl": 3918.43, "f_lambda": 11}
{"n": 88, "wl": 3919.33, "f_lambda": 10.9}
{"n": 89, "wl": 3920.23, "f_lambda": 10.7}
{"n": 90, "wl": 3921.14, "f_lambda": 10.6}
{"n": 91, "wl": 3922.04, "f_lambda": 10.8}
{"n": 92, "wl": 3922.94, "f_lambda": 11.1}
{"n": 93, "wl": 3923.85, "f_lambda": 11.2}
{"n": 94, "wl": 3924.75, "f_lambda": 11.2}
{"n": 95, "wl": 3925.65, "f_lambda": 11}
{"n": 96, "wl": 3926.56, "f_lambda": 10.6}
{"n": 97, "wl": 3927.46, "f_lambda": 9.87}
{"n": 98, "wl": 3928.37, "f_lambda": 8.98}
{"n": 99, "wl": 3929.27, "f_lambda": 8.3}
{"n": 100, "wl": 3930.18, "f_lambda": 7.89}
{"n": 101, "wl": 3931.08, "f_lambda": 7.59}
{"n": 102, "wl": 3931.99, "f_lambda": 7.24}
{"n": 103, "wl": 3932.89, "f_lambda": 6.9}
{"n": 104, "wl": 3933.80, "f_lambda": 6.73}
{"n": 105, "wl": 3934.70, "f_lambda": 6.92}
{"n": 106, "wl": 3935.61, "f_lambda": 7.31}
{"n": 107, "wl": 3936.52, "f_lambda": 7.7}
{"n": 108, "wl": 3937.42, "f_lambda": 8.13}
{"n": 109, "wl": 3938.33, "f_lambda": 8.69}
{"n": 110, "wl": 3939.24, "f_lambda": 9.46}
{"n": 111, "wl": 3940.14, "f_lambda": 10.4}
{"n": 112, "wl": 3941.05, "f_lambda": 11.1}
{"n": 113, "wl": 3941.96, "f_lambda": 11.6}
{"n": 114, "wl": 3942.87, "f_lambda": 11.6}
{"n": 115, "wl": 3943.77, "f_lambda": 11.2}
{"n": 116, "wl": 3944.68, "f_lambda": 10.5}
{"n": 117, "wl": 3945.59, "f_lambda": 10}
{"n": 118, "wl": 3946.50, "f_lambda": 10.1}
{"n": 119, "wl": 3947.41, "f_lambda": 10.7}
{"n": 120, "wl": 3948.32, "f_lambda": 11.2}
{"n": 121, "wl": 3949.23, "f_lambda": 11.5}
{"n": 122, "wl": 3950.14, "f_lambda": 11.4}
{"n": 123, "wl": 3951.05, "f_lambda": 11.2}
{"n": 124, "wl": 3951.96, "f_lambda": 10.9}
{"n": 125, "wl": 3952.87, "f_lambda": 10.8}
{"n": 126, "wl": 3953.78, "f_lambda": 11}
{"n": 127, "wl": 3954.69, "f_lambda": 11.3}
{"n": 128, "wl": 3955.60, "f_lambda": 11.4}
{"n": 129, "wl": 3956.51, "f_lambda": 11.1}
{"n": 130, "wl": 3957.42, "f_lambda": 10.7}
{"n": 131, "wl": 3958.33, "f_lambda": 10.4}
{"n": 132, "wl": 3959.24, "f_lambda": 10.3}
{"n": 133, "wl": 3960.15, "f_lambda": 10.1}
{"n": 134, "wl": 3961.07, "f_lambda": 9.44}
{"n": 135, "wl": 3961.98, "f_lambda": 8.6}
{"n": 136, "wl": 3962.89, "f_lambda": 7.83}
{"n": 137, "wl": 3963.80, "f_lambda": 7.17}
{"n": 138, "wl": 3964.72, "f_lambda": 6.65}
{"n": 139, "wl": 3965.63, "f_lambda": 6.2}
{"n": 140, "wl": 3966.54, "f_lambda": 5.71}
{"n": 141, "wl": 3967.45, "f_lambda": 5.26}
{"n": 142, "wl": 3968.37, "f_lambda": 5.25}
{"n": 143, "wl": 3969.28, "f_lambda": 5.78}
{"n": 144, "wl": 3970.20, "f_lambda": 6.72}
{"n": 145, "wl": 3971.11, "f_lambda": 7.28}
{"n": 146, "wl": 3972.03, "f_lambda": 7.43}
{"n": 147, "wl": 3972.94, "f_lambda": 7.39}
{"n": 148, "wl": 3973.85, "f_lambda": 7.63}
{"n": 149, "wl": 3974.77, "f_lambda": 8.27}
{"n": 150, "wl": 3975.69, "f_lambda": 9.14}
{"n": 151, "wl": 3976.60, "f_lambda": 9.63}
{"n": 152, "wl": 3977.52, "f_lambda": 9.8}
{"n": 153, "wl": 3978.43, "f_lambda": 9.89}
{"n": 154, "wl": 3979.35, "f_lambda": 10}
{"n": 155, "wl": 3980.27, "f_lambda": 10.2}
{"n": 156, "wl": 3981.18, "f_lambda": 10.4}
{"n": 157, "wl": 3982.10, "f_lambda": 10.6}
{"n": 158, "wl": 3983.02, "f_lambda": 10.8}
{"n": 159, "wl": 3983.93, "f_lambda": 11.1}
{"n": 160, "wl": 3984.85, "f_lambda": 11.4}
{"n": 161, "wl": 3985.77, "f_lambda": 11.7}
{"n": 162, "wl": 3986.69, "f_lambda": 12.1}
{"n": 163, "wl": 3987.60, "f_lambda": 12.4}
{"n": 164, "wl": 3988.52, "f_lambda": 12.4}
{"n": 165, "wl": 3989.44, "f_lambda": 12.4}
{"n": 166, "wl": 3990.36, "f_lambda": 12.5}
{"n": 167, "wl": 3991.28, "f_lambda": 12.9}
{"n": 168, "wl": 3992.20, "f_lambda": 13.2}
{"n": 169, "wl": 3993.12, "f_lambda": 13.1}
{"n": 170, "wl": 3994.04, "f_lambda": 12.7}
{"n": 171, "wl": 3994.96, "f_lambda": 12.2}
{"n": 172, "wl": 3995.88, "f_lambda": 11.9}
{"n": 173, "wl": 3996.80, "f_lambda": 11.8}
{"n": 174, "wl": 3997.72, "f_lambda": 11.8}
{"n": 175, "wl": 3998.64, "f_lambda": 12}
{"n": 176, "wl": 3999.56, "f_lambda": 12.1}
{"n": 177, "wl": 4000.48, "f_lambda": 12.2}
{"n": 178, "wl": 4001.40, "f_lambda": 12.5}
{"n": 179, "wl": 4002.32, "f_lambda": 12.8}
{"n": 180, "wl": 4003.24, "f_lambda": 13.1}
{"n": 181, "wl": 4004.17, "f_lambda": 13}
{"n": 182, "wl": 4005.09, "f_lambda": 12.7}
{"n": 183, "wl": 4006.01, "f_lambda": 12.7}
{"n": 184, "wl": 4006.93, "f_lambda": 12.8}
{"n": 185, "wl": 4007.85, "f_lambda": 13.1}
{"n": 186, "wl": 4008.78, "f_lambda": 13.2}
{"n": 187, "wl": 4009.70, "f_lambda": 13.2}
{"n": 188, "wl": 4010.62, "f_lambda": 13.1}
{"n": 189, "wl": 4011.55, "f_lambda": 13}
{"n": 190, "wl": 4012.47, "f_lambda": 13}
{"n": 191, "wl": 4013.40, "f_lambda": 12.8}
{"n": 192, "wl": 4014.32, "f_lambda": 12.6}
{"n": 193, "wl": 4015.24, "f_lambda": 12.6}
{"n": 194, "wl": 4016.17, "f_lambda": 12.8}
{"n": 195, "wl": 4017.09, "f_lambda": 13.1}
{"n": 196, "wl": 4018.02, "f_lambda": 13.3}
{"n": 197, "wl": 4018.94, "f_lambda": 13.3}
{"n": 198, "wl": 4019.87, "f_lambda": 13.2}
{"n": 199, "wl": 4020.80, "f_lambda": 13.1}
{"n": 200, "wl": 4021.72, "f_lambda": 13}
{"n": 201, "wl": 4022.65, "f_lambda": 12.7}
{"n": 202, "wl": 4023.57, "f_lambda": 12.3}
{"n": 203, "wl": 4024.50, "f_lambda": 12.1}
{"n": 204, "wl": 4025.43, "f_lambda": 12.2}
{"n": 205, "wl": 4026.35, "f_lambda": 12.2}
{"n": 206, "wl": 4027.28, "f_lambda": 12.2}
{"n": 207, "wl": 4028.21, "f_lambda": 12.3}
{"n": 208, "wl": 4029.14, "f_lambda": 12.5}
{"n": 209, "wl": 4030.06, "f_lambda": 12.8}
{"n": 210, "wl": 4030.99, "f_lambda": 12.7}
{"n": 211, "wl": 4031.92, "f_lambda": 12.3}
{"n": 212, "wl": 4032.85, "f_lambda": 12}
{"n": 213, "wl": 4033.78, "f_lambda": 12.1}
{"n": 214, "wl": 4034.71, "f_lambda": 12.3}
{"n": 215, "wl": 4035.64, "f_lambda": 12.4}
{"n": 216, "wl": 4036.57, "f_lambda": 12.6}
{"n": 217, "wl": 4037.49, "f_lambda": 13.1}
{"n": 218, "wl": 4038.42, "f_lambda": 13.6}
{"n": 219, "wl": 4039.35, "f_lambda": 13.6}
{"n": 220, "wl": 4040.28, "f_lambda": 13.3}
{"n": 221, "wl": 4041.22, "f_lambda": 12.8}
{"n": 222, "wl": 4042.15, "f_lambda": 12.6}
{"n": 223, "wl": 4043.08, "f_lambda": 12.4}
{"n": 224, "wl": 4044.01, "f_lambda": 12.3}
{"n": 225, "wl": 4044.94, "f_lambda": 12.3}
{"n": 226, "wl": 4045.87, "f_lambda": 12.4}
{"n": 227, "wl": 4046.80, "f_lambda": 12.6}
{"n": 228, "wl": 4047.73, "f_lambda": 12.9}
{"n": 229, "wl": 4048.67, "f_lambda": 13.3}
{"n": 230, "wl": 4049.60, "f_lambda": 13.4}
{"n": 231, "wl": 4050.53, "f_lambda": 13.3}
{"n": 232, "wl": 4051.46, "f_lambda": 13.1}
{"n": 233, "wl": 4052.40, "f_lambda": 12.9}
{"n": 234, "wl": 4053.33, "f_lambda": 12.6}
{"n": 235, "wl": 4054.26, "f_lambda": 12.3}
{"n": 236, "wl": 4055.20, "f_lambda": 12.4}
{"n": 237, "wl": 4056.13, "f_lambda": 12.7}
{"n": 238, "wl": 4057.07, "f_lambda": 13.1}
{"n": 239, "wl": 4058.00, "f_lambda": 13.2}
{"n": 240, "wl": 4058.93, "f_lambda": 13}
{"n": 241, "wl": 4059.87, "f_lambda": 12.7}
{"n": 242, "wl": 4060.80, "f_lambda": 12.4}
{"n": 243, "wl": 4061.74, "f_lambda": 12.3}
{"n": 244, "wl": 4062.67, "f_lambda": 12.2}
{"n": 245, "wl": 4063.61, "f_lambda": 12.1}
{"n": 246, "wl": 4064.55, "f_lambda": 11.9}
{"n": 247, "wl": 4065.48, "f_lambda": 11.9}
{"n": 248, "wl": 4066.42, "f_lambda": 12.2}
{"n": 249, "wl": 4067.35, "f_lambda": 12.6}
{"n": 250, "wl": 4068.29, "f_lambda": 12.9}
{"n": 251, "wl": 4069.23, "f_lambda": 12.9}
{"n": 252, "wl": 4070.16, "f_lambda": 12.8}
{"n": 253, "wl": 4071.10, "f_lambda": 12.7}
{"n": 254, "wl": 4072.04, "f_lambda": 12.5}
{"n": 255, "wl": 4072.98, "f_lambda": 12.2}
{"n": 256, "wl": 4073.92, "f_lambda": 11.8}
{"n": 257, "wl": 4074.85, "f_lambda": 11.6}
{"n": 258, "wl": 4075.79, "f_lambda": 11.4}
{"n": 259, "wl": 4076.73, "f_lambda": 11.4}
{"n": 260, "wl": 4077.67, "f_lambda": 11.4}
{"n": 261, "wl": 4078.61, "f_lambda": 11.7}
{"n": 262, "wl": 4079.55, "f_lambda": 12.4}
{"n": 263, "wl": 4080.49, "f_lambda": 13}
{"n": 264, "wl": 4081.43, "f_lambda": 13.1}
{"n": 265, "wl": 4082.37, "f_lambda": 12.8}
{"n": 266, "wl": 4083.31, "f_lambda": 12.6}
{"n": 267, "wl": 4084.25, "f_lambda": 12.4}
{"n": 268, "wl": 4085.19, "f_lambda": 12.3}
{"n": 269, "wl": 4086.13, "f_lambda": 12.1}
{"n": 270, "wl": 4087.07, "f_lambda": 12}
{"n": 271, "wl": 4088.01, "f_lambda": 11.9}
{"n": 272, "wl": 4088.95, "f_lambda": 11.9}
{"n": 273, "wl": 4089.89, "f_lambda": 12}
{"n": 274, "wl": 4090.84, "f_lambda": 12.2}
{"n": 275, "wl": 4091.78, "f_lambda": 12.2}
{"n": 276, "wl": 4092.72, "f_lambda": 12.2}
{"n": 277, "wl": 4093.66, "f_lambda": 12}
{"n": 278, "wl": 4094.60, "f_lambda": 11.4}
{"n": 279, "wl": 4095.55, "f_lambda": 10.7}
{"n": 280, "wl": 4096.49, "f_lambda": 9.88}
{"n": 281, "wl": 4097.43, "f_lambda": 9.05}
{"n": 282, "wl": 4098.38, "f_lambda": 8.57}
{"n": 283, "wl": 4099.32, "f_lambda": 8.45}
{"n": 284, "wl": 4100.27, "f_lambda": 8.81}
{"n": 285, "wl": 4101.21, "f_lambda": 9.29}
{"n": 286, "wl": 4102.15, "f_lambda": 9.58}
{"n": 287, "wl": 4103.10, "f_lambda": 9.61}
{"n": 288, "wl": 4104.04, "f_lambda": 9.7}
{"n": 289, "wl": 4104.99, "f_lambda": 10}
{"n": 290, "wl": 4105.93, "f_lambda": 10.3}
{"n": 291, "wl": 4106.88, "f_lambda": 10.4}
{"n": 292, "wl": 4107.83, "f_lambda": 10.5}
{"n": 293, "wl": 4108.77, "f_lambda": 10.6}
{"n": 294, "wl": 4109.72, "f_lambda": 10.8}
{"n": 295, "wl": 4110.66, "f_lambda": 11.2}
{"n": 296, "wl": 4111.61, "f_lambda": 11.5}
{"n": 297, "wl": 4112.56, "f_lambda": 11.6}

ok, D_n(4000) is 1.33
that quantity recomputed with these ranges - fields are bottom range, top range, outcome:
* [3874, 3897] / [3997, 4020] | 1.61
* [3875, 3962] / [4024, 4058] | 1.38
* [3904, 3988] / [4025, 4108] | 1.31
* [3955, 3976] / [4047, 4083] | 1.62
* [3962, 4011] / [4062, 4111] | 1.14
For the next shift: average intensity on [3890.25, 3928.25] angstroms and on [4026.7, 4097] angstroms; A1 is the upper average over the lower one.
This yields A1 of 1.2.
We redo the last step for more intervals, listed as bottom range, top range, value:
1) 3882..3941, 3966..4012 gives 1.15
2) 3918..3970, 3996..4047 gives 1.34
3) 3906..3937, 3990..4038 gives 1.27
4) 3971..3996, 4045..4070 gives 1.18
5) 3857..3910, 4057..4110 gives 1.15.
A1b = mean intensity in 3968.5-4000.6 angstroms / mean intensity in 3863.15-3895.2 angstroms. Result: 1.12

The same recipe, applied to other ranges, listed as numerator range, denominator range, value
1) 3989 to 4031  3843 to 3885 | 1.20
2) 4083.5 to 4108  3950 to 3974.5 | 1.24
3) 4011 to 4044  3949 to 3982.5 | 1.41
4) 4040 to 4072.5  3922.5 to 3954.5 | 1.29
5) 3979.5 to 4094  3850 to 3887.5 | 1.20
